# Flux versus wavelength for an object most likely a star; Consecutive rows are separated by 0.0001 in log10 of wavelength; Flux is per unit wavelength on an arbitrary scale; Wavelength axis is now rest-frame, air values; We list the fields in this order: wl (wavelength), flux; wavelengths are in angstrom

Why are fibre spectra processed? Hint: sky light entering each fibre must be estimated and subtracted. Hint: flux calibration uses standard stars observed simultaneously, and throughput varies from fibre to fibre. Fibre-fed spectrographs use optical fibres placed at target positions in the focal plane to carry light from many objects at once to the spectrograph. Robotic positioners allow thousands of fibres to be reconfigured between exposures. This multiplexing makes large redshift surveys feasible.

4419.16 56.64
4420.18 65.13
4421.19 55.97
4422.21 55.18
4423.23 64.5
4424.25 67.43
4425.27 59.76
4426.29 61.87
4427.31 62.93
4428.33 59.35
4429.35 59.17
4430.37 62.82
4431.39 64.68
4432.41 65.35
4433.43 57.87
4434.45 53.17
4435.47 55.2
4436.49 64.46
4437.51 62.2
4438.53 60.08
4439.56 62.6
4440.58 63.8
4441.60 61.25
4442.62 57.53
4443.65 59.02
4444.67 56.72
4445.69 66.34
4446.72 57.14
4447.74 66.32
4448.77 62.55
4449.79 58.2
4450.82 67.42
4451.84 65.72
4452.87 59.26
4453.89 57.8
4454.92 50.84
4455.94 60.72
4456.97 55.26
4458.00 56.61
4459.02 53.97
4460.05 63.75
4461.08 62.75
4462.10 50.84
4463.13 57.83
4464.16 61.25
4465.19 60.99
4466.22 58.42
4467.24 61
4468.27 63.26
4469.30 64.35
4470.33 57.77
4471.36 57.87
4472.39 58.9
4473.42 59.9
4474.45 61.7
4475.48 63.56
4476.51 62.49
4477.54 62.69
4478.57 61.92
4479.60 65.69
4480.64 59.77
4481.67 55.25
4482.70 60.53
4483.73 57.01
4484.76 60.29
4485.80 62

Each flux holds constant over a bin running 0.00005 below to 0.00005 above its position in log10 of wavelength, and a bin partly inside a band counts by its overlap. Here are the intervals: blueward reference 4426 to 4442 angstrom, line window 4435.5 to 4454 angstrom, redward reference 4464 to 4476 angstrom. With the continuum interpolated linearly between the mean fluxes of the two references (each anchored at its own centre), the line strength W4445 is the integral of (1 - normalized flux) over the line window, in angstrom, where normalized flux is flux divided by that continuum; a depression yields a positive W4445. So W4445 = -0.2 angstrom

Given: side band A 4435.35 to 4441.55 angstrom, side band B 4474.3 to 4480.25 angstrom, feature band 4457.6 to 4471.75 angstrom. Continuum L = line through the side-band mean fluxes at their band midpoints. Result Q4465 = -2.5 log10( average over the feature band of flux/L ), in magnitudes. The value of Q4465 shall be 0.06 mag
